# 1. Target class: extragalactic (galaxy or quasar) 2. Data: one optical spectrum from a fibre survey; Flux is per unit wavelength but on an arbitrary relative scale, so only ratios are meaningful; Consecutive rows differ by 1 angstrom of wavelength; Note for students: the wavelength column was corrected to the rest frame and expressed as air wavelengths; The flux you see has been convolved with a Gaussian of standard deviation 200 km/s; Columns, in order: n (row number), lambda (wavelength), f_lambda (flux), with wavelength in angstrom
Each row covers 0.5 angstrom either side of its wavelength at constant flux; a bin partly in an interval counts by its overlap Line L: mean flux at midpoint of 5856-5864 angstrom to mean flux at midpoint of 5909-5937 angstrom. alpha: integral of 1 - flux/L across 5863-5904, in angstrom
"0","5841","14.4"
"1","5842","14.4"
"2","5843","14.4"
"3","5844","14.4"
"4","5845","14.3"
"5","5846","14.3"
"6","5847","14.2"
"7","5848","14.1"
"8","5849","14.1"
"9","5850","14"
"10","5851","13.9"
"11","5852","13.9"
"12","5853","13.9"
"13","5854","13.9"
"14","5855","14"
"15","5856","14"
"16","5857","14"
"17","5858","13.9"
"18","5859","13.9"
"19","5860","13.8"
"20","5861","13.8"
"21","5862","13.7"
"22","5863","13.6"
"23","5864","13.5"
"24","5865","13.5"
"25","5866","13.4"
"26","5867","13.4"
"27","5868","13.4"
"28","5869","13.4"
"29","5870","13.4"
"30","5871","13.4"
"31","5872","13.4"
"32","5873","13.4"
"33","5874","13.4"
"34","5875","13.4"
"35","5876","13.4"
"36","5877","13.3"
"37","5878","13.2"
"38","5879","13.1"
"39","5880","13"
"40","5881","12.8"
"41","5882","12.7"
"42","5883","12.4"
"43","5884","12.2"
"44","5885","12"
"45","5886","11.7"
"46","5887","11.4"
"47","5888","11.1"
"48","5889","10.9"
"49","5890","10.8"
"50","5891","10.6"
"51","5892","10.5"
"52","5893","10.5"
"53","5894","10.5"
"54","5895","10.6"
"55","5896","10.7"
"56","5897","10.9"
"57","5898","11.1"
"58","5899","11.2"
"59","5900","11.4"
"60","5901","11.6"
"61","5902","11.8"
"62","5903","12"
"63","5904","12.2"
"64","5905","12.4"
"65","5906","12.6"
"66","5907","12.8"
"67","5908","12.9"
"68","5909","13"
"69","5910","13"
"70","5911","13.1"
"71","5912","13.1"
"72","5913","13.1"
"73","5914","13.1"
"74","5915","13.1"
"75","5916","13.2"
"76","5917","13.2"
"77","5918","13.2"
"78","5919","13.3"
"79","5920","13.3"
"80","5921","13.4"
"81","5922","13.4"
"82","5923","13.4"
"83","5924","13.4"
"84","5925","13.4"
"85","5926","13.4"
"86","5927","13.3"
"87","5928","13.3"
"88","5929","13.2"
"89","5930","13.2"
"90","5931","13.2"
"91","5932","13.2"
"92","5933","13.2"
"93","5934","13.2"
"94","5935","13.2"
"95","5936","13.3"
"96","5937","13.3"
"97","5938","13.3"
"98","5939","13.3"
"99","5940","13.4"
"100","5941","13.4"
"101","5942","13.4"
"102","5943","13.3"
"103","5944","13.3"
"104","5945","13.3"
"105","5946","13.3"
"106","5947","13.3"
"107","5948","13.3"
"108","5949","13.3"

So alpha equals 4.1 angstrom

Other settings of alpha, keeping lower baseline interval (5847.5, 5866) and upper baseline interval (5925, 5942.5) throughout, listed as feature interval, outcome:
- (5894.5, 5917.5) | 2.08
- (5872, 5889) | 1.31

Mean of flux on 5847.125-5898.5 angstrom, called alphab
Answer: 12.8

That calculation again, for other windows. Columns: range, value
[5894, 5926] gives 12.5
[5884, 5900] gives 11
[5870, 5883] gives 13.2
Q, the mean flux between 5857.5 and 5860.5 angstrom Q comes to 13.9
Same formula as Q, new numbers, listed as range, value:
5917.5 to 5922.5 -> 13.3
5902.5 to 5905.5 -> 12.2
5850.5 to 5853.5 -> 13.9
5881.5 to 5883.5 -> 12.6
